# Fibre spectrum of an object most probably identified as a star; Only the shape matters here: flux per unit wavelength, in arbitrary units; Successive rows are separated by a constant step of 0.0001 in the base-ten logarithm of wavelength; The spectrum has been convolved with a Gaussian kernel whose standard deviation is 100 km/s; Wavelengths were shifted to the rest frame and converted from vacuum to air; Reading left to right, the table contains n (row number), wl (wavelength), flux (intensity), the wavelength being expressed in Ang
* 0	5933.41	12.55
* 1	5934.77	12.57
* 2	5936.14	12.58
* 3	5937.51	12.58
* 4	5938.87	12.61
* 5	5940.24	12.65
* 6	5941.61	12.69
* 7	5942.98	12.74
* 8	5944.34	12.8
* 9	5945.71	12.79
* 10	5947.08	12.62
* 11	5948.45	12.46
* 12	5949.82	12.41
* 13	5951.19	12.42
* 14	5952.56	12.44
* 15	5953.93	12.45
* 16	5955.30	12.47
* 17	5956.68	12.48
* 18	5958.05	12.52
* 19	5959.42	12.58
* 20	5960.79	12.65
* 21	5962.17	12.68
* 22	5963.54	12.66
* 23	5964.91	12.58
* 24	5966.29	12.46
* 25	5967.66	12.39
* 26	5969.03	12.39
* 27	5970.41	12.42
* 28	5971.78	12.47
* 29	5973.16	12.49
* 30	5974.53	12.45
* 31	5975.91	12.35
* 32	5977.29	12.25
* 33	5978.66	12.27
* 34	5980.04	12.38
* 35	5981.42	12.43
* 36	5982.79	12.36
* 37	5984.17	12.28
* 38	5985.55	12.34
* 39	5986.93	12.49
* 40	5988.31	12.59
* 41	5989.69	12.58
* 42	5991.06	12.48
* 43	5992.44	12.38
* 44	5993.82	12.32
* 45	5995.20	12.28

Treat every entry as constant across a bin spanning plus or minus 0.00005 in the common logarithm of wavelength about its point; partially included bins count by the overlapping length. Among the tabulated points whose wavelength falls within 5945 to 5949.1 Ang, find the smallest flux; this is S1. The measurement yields 12.46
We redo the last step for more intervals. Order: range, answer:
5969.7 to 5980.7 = 12.25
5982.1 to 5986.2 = 12.28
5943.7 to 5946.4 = 12.79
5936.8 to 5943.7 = 12.58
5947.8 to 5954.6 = 12.41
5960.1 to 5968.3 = 12.39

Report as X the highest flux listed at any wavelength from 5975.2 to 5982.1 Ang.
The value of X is 12.43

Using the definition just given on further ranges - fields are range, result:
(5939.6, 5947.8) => 12.8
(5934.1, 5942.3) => 12.69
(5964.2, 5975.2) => 12.58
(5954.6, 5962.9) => 12.68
